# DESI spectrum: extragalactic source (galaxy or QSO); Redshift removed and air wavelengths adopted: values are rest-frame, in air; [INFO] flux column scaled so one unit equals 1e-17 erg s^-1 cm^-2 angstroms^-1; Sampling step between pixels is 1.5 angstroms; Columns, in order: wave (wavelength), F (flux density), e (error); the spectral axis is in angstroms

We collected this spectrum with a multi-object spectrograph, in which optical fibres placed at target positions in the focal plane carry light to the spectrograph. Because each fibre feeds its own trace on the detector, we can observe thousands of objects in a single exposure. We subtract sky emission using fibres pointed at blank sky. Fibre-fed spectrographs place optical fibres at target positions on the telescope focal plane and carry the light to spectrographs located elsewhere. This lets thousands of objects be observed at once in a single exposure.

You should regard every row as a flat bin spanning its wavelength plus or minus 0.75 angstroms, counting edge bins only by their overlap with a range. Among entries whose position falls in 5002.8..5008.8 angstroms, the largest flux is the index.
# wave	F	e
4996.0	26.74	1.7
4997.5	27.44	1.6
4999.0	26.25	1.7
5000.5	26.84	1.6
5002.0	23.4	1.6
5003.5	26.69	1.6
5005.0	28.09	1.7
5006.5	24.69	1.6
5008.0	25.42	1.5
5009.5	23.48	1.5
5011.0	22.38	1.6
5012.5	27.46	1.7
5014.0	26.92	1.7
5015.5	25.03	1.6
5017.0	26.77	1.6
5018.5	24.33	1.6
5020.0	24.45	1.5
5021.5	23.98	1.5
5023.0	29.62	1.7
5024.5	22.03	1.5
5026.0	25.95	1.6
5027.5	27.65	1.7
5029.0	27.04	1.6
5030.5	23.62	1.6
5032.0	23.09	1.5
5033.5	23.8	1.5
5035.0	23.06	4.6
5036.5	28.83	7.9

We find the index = 28.09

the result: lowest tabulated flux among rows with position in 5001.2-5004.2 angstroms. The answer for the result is 23.4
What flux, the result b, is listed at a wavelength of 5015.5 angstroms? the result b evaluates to 25.03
